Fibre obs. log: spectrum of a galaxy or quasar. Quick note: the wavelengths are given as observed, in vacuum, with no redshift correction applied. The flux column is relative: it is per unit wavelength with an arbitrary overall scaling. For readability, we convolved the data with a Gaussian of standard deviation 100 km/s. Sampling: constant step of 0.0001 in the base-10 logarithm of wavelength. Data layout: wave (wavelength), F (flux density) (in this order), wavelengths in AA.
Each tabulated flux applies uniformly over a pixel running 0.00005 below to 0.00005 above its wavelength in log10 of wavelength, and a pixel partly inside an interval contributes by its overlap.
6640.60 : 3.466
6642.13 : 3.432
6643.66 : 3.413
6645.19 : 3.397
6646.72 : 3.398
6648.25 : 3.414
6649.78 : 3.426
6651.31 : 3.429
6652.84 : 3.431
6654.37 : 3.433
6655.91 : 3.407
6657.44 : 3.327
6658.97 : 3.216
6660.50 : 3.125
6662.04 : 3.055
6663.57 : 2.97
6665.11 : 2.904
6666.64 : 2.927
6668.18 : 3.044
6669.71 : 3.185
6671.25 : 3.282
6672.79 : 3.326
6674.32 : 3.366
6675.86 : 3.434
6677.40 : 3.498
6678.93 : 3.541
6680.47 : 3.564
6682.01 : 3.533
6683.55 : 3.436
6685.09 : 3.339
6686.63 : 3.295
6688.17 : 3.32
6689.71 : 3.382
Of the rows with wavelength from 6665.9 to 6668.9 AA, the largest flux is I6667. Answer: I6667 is 3.044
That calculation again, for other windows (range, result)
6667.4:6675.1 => 3.366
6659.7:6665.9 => 3.125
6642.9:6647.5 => 3.413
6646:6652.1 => 3.429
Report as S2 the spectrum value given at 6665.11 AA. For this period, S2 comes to 2.904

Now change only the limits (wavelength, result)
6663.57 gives 2.97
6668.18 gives 3.044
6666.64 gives 2.927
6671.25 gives 3.282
